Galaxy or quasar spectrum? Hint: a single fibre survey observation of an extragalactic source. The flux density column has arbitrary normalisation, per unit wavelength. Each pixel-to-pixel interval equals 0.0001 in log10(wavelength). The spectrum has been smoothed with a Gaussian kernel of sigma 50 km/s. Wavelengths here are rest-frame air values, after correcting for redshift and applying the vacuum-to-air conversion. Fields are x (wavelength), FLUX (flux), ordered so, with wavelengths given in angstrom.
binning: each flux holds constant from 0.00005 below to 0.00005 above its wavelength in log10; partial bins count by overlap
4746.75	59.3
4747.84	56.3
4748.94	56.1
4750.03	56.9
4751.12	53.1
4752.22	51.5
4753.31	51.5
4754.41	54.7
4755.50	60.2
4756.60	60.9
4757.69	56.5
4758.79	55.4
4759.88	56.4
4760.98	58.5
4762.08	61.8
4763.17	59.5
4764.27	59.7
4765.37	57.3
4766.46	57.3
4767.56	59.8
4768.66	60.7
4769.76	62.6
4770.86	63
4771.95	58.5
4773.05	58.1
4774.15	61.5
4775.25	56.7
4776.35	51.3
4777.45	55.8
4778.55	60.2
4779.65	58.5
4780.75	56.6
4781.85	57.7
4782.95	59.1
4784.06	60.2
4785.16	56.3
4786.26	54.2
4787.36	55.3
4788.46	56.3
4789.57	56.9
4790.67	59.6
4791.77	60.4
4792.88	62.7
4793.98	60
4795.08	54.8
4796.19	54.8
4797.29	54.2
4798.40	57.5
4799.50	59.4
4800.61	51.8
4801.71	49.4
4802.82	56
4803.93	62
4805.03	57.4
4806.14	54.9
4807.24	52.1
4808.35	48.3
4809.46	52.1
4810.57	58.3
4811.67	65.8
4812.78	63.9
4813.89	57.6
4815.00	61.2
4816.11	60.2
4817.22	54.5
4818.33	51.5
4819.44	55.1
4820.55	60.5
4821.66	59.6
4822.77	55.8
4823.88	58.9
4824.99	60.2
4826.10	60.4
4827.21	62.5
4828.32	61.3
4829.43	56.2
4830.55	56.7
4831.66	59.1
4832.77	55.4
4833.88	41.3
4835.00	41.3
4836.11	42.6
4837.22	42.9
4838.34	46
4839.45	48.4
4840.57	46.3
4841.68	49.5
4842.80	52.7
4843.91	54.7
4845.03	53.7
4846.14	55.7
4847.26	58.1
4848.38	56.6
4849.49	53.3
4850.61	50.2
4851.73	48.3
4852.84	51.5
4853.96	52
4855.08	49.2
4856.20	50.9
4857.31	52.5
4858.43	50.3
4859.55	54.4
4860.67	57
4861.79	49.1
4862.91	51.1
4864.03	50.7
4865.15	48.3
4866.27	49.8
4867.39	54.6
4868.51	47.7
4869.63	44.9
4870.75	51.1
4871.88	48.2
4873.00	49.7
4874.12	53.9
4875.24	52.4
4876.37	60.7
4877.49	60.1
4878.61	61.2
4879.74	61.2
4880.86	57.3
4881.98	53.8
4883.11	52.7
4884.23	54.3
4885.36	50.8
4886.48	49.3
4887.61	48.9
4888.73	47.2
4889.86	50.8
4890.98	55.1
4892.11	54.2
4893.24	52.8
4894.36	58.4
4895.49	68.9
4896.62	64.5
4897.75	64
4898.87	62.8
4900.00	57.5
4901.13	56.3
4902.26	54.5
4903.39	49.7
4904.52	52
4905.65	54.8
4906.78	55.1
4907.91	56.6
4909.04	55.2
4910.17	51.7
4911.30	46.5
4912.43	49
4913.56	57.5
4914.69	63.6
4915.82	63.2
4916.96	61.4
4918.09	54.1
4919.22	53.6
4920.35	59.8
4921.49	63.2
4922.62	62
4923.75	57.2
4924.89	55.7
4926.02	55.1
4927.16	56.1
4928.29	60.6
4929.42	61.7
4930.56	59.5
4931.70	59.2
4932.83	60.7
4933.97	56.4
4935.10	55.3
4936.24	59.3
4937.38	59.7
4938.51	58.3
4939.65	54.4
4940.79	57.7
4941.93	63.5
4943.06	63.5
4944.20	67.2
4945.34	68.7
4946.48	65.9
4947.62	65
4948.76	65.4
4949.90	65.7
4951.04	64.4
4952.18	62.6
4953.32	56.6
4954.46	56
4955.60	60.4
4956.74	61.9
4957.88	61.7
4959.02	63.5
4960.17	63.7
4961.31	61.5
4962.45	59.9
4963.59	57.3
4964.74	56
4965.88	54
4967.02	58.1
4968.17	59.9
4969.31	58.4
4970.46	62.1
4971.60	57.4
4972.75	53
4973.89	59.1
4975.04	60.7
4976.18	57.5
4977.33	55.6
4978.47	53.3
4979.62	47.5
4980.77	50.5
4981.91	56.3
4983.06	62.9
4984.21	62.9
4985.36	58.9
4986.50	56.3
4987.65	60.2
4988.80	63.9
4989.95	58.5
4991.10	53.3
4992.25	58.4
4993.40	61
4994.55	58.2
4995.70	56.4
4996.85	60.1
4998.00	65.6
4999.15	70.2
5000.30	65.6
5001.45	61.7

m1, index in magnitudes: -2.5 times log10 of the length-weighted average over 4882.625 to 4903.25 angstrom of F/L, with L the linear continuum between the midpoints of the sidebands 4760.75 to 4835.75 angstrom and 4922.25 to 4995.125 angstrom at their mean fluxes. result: 0.05 mag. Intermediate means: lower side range 57.3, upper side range 59.3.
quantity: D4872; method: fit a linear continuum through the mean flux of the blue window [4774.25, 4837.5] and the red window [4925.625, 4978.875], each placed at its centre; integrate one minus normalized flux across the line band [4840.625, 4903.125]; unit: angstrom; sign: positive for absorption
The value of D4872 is 4.55 angstrom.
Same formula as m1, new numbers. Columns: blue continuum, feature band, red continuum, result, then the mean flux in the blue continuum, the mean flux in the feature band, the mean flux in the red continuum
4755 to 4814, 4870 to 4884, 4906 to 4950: 0.07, 57.7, 55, 59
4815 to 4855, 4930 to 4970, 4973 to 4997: -0.07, 53.6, 60.6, 57.6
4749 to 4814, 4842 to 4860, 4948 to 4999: 0.10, 57.3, 52.7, 59.1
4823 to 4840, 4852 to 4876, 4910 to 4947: 0.08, 53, 51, 58.9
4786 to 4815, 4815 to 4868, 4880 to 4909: 0.06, 56.9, 53.1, 55.4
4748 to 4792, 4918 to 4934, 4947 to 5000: 0.01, 57.6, 58.5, 59.4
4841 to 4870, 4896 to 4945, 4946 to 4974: -0.02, 51.8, 58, 60.4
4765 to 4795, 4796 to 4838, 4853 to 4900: 0.02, 58.4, 55.6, 53.9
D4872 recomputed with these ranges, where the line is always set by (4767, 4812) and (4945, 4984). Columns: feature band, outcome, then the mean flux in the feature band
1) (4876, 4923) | 1.9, 56.3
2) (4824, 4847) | 2.1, 52.5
